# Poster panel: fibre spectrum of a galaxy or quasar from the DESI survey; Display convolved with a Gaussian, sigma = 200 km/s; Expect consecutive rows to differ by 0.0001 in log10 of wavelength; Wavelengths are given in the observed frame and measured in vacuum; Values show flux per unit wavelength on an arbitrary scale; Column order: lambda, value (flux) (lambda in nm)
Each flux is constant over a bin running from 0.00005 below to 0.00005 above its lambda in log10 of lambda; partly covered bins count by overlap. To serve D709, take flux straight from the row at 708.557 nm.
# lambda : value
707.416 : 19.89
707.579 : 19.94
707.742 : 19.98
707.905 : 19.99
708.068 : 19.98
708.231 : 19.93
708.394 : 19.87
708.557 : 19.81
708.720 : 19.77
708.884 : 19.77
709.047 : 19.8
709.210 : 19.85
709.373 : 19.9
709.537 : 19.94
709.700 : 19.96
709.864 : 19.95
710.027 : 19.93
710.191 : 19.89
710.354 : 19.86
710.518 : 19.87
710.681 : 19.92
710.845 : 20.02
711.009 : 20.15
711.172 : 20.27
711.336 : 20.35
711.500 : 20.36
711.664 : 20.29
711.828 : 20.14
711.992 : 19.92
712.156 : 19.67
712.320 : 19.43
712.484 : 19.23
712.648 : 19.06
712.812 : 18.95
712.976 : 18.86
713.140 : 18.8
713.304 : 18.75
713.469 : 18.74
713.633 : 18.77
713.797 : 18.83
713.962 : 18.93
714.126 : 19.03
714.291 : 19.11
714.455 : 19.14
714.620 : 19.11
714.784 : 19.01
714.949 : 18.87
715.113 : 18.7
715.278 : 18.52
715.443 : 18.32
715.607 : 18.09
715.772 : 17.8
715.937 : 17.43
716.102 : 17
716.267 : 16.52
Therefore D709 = 19.81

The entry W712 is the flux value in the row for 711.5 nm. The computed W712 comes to 20.36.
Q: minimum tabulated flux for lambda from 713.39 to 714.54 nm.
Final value 18.74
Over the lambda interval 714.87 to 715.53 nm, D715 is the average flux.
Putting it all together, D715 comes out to 18.6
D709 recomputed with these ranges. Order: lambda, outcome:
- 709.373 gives 19.9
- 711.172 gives 20.27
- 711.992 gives 19.92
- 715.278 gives 18.52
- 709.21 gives 19.85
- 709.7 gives 19.96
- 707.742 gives 19.98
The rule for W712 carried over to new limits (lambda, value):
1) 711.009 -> 20.15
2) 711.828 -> 20.14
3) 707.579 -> 19.94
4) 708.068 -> 19.98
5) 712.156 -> 19.67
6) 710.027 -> 19.93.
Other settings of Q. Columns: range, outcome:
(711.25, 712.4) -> 19.43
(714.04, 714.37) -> 19.03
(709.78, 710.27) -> 19.89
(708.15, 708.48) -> 19.87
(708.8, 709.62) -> 19.77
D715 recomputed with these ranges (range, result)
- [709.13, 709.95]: 19.9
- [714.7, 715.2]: 18.9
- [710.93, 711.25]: 20.3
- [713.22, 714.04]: 18.8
